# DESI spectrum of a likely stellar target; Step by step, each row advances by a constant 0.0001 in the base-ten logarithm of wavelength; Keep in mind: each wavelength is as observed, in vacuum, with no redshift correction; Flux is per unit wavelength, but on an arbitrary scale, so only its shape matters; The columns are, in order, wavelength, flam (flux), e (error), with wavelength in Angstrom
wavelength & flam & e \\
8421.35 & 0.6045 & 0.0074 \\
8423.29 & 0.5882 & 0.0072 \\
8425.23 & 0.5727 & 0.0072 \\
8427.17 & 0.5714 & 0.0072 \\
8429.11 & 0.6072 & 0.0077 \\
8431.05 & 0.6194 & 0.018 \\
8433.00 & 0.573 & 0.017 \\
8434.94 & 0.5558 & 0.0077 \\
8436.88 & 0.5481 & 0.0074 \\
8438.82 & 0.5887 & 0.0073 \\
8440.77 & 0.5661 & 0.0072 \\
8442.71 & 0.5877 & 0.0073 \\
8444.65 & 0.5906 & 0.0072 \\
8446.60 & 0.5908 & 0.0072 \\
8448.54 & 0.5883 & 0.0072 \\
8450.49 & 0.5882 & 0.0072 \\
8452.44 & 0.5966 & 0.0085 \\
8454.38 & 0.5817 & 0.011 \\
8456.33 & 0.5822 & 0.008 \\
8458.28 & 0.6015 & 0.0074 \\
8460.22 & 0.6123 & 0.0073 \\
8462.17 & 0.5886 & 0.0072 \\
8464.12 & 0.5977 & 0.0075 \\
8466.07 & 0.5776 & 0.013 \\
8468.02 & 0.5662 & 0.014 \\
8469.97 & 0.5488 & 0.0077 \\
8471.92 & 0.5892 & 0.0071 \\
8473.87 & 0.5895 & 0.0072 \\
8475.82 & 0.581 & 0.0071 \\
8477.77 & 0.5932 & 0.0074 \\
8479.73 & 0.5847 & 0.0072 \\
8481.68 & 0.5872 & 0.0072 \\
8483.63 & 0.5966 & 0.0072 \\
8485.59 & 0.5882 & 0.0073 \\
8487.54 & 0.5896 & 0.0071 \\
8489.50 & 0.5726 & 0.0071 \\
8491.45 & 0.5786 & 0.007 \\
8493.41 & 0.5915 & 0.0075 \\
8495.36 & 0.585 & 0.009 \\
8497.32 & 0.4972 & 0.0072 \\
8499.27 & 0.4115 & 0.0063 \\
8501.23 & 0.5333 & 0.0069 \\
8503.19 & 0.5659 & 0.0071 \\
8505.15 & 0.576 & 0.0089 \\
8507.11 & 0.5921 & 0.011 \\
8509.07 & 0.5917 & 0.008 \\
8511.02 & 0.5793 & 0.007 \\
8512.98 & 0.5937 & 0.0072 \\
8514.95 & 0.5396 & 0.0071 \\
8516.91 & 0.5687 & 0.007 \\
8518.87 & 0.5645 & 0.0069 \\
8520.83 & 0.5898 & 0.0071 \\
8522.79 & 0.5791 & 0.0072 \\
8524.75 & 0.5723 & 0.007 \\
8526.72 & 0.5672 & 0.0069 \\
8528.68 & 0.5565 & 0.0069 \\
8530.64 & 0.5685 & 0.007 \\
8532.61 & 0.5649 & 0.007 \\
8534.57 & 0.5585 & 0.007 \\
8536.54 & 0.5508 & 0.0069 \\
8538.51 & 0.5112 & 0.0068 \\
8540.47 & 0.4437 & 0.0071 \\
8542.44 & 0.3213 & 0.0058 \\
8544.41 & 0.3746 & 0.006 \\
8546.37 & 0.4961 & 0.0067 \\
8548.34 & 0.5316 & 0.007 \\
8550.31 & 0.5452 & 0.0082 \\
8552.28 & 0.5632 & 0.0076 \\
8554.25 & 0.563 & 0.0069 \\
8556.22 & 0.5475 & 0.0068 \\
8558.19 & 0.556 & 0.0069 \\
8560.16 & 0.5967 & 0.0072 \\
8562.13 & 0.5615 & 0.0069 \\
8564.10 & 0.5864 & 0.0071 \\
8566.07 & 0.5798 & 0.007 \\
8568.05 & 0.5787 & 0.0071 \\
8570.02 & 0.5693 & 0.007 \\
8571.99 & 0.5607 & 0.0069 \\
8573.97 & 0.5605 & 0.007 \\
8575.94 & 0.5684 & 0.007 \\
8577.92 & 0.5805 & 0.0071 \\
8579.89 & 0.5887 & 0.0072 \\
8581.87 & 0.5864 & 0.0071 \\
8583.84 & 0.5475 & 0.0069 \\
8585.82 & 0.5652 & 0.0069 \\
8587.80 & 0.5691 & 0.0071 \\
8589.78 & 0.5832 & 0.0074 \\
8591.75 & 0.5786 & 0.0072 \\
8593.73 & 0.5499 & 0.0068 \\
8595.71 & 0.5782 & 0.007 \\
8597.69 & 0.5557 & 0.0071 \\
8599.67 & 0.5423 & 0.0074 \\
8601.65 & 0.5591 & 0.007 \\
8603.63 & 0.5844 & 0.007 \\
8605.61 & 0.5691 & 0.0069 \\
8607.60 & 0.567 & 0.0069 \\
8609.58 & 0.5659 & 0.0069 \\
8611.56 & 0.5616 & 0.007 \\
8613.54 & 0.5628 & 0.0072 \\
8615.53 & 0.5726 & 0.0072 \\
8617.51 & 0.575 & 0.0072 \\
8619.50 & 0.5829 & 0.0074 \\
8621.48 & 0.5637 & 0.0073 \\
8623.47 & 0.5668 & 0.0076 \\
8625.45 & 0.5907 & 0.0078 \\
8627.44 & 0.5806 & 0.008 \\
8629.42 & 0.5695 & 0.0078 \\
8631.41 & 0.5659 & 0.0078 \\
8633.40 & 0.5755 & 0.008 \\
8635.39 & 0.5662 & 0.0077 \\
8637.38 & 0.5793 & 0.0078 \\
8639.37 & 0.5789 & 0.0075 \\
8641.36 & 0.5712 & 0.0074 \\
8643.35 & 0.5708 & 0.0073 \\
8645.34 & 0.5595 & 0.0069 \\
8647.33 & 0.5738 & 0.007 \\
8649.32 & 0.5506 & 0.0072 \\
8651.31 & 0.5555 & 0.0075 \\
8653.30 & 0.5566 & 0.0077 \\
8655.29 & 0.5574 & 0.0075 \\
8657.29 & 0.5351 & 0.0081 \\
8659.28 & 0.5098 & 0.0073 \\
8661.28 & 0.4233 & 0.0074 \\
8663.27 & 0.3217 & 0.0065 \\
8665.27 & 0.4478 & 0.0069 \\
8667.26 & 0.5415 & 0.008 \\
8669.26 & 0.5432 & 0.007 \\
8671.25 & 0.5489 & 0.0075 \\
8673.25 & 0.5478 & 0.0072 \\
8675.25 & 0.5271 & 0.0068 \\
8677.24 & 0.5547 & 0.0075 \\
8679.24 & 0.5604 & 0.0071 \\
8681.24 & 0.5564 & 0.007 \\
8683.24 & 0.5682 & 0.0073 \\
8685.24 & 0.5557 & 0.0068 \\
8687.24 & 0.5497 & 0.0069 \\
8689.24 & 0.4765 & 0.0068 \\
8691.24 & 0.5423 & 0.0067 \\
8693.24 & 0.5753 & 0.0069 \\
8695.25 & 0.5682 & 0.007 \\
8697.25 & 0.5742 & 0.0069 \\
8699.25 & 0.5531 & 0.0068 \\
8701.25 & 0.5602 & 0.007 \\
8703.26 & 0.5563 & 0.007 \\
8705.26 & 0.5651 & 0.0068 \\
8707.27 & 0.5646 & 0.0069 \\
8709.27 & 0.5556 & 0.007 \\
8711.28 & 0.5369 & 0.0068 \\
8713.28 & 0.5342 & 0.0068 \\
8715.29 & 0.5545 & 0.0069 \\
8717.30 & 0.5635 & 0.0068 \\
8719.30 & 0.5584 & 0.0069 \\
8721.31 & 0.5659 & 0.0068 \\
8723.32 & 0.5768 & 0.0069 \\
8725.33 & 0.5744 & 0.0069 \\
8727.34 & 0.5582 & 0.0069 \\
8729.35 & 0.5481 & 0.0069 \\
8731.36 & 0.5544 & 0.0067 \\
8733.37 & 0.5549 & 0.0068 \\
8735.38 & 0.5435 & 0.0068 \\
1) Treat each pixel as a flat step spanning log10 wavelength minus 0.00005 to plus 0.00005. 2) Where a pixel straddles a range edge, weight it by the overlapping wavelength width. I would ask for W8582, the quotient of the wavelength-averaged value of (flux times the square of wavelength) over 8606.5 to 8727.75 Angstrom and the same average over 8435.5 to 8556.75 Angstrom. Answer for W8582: 1.0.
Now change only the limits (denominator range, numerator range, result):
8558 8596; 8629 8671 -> 0.95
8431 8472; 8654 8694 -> 0.94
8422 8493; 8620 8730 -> 0.99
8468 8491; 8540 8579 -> 0.94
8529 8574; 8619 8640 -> 1.09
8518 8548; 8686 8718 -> 1.10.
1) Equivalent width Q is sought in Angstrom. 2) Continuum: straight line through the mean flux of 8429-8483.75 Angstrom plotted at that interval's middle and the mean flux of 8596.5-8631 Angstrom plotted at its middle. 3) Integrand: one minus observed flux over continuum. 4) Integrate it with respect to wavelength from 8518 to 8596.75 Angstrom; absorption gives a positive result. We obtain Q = 3.31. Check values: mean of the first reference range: 0.585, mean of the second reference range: 0.569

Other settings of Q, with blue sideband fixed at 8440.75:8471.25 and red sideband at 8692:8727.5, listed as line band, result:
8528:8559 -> 3.34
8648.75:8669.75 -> 2.37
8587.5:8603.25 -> 0.19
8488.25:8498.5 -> 0.35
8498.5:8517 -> 0.79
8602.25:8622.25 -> 0.00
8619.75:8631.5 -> -0.10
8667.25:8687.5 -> 0.47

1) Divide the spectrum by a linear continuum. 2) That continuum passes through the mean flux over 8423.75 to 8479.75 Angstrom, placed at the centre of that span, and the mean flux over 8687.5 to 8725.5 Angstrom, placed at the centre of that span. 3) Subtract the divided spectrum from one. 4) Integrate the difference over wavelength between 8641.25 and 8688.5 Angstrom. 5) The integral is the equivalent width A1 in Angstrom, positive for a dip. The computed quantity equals 2.37 Angstrom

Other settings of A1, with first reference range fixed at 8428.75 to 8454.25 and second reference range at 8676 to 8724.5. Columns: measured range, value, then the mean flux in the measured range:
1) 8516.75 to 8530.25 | 0.09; 0.572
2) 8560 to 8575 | -0.08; 0.573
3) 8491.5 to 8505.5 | 0.96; 0.538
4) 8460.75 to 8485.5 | -0.15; 0.584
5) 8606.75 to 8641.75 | -0.52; 0.572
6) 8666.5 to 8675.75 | 0.26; 0.542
